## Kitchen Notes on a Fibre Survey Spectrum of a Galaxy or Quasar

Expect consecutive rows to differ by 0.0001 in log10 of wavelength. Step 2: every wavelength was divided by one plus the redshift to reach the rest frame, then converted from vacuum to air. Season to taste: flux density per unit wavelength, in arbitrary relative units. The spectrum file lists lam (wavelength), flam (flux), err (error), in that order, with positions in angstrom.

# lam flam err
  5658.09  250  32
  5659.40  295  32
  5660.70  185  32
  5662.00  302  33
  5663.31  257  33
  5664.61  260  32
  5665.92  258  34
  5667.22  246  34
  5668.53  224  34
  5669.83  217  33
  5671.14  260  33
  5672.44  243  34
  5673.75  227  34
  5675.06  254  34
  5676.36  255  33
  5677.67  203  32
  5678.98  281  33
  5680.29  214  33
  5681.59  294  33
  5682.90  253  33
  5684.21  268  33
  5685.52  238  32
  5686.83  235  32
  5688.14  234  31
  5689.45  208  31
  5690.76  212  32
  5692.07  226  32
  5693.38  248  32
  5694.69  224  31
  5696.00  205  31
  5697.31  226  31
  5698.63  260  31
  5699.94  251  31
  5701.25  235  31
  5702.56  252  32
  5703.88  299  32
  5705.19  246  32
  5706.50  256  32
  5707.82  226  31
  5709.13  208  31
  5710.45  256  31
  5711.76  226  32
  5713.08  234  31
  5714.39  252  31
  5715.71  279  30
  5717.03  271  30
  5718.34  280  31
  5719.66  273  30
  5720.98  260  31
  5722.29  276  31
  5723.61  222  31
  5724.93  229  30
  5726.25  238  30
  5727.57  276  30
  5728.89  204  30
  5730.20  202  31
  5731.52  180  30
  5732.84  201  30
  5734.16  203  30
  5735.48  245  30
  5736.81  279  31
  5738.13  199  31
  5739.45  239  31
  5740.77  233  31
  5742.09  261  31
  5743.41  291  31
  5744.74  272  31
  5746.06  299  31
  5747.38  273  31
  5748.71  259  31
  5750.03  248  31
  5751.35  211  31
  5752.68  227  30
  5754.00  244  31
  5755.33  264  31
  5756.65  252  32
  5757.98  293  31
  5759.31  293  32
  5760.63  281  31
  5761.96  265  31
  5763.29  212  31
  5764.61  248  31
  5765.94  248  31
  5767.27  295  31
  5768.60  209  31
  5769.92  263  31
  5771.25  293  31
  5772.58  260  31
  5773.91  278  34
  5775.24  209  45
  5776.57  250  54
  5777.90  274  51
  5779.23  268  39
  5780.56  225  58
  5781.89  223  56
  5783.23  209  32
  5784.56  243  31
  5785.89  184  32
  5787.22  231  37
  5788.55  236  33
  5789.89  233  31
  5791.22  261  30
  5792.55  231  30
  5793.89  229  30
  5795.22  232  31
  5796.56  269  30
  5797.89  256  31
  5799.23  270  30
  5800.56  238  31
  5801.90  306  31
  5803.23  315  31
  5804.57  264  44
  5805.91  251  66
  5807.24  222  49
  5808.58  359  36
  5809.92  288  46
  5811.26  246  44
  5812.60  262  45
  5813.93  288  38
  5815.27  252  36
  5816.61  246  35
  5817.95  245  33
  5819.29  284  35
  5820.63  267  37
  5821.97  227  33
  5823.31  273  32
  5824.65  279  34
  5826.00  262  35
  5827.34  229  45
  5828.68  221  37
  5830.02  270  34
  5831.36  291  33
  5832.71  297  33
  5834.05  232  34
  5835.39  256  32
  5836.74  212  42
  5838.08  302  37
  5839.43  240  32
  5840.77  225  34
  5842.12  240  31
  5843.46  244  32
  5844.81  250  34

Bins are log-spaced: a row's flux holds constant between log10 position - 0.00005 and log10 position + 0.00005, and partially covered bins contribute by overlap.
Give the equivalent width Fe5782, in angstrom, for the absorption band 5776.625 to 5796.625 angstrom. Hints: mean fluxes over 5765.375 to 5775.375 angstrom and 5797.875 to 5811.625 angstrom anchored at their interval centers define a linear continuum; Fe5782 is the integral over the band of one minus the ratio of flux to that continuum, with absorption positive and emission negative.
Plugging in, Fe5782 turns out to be 2.3 angstrom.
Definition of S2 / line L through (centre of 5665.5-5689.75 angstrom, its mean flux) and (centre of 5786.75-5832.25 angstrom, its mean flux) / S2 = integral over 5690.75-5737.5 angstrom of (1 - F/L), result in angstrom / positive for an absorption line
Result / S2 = 1.3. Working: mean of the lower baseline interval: 243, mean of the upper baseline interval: 260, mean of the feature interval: 241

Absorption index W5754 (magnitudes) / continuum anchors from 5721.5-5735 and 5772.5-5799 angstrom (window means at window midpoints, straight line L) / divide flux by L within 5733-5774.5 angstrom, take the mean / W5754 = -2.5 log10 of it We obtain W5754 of -0.11 mag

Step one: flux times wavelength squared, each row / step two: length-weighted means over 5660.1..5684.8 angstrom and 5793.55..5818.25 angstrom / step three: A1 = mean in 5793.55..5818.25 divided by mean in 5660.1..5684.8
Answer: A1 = 1.1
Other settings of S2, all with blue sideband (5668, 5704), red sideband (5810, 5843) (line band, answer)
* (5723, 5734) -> 1.2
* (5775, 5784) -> 0.5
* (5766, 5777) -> -0.3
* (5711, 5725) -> -0.7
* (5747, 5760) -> -0.4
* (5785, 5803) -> 0.5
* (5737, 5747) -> -0.5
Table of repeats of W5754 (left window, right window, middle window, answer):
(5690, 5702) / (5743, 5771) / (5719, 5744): 0.048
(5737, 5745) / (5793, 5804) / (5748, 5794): 0.041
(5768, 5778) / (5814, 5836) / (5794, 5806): -0.038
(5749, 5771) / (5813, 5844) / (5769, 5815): 0.002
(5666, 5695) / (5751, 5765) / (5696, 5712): 0.002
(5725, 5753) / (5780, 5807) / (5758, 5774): -0.087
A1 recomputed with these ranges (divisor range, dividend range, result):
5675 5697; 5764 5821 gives 1.11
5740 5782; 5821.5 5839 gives 1.03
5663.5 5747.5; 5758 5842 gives 1.08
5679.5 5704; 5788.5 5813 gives 1.13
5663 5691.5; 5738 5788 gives 1.07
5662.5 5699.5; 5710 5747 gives 1.04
